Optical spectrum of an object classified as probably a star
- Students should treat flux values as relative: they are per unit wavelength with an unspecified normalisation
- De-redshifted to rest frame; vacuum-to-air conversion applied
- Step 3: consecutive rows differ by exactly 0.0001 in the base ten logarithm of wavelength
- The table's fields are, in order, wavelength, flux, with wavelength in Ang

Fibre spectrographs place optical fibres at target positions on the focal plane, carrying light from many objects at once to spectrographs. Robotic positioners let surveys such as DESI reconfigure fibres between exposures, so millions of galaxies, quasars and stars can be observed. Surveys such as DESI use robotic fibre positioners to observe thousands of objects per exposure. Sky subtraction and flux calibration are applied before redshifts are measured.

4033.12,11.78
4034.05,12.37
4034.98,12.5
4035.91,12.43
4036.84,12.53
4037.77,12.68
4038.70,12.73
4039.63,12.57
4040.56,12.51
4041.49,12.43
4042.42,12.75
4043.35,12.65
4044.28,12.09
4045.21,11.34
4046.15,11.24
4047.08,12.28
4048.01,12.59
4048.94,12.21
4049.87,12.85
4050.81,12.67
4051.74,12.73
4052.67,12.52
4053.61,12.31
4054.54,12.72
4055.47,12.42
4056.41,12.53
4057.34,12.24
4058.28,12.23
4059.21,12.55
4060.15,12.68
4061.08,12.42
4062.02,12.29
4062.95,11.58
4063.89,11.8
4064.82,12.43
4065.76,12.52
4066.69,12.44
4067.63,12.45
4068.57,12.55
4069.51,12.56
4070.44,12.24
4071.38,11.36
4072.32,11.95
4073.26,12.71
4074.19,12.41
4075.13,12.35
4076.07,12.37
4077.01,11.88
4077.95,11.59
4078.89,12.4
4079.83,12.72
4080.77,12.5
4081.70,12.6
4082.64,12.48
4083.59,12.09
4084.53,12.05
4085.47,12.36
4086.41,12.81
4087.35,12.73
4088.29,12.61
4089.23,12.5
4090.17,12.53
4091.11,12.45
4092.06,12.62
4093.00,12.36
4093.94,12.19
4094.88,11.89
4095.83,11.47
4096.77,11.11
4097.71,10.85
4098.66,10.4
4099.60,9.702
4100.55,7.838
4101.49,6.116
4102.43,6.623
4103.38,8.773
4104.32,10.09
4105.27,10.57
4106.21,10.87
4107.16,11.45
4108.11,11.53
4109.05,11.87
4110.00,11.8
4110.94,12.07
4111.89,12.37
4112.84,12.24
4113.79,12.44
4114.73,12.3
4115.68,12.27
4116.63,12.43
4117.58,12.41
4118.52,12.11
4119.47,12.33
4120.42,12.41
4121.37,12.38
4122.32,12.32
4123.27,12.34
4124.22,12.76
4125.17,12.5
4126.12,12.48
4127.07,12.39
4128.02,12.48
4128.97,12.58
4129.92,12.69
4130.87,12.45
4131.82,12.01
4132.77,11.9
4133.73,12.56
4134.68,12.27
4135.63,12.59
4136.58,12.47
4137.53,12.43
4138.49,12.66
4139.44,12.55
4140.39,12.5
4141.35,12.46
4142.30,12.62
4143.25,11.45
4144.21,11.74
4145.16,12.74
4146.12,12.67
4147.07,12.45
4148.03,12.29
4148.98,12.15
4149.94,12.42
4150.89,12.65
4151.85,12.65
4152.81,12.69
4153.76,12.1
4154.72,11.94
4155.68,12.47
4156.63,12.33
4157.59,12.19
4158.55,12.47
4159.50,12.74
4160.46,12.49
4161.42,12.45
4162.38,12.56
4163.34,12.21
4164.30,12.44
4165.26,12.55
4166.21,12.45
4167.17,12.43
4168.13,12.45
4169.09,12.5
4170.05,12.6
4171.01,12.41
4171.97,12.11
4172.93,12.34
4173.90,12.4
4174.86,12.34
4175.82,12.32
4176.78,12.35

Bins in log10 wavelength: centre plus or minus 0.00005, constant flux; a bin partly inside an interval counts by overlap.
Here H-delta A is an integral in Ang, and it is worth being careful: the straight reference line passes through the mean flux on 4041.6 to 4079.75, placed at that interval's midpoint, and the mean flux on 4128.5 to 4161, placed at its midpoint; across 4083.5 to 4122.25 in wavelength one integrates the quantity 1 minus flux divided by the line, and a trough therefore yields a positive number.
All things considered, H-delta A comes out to 2.8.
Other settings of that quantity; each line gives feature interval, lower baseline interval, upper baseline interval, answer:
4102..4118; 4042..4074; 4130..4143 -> 1.39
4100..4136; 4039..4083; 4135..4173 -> 2.23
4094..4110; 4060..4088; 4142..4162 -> 2.79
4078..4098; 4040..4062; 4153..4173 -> 0.23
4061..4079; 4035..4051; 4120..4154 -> 0.27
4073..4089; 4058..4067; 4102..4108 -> -1.66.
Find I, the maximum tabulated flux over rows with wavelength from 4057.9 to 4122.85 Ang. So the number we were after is 12.81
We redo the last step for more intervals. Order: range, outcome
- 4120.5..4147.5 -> 12.76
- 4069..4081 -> 12.72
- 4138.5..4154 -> 12.74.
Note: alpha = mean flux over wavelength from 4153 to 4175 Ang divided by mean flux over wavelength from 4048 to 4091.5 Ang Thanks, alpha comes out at 1.00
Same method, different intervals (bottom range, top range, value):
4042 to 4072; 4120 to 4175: 1.01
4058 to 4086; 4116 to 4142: 1.01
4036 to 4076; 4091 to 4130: 0.93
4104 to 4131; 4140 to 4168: 1.02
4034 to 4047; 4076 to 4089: 1.00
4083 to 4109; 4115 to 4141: 1.12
